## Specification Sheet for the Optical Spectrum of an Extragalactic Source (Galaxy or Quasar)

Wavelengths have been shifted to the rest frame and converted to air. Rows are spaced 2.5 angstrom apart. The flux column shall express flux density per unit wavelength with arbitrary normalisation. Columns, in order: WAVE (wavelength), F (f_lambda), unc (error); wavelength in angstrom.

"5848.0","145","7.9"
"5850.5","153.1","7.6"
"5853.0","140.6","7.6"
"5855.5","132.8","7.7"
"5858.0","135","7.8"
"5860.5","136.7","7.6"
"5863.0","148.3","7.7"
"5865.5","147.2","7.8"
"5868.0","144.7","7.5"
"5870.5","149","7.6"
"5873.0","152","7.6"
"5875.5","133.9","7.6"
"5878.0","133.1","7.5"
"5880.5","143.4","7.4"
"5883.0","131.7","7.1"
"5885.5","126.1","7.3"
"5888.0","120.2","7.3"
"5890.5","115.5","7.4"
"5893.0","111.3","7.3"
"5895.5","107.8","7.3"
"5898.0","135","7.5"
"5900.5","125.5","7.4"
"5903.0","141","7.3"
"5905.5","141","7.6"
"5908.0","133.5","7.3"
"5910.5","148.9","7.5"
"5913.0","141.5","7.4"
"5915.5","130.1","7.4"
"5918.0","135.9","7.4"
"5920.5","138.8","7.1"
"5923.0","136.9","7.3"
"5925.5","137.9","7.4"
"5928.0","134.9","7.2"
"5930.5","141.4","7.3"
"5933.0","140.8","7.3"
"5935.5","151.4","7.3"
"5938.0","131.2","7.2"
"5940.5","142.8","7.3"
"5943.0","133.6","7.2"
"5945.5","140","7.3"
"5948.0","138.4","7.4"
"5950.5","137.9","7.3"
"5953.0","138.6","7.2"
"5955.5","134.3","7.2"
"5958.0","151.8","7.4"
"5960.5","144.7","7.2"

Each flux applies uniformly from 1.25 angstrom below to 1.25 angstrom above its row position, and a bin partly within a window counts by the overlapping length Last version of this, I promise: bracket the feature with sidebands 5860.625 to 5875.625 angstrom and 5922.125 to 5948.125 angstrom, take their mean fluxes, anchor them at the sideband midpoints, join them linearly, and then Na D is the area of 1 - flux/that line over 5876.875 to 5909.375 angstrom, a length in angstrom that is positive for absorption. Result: 3.47 angstrom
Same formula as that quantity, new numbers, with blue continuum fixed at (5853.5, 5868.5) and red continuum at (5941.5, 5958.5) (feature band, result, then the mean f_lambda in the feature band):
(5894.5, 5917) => 0.89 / 134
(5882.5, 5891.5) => 1.10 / 123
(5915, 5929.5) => 0.33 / 136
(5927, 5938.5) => -0.13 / 141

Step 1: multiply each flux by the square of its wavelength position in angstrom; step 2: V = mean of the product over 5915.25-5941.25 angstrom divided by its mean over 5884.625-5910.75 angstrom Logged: 1.10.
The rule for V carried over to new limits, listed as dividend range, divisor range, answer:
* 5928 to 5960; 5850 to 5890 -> 1.04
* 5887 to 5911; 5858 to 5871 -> 0.90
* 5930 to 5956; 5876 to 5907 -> 1.11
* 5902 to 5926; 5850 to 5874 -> 0.98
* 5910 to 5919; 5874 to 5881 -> 1.03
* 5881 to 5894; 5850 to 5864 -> 0.88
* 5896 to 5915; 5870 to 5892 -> 1.03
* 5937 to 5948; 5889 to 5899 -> 1.19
